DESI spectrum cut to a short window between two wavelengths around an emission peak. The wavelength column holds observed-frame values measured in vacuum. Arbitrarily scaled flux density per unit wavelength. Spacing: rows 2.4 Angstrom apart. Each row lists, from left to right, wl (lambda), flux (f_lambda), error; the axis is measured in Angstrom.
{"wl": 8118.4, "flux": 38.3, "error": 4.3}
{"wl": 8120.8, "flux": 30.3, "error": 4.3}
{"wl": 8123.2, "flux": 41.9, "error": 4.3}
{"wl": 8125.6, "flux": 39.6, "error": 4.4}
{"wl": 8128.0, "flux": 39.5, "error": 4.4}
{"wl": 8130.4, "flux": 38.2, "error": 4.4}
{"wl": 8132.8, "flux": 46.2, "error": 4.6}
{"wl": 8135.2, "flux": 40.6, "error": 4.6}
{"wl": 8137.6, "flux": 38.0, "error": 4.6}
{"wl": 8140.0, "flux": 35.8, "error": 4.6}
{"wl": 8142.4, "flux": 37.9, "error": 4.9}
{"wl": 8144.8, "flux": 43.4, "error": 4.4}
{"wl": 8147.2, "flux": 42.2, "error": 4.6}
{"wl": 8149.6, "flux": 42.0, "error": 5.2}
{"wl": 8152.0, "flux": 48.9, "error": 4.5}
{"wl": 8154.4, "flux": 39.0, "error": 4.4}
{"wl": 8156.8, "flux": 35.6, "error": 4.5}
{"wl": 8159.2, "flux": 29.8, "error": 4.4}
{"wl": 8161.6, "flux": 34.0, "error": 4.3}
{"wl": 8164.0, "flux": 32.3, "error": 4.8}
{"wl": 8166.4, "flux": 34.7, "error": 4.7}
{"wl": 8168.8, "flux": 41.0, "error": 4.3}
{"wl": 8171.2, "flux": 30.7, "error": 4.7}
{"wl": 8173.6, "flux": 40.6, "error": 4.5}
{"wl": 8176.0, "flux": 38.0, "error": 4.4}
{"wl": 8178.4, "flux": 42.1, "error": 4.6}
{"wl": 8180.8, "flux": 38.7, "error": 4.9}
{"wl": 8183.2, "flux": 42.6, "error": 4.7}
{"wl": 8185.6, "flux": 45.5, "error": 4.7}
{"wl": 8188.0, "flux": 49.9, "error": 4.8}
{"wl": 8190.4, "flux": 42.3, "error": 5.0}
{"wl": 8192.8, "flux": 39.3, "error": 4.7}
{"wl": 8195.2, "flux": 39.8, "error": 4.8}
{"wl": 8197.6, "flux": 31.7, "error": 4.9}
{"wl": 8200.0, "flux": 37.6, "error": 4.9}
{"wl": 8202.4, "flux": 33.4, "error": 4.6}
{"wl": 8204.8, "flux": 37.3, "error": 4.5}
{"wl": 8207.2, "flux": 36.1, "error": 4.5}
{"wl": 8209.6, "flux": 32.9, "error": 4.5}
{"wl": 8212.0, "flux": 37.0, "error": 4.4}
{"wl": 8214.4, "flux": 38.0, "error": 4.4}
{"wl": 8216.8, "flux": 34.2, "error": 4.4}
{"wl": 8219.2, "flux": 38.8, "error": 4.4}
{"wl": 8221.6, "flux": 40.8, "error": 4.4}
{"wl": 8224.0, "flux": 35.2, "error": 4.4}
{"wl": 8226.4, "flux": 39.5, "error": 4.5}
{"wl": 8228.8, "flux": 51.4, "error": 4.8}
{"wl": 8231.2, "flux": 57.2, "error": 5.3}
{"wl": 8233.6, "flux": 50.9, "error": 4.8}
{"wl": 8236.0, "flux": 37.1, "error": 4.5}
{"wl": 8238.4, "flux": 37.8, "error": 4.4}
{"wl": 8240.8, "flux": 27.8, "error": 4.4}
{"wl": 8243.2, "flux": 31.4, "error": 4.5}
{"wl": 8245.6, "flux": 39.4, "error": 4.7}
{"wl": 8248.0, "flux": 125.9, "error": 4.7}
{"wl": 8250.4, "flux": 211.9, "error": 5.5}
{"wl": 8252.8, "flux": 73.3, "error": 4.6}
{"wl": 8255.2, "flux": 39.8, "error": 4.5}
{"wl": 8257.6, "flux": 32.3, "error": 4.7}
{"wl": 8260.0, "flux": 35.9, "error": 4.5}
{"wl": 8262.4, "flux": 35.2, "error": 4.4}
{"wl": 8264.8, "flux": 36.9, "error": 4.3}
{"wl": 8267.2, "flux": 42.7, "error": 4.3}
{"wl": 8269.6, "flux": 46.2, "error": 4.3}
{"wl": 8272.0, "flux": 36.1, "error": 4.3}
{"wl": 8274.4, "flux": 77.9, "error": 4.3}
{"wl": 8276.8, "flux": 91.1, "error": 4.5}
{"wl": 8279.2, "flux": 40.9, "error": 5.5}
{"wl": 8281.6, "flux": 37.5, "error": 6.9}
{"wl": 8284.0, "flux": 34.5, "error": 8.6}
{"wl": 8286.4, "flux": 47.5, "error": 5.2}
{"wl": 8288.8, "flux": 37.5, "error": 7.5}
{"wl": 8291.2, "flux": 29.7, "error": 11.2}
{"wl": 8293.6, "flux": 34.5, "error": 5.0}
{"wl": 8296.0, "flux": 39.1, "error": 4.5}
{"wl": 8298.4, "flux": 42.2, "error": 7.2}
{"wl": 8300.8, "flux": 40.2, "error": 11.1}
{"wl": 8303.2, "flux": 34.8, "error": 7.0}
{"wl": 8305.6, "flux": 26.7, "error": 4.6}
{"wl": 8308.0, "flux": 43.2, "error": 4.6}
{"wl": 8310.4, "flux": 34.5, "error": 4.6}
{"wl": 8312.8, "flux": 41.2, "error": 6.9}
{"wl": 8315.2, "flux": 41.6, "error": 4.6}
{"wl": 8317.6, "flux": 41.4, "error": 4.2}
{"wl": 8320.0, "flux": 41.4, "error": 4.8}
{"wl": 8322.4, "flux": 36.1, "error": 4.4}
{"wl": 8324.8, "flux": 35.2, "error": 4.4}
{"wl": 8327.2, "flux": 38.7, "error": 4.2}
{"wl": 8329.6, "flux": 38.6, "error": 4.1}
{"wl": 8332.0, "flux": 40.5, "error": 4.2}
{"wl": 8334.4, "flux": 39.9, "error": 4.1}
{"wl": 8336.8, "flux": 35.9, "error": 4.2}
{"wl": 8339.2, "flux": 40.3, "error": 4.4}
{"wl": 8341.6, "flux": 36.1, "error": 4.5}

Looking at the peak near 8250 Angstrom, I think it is H-alpha 6563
